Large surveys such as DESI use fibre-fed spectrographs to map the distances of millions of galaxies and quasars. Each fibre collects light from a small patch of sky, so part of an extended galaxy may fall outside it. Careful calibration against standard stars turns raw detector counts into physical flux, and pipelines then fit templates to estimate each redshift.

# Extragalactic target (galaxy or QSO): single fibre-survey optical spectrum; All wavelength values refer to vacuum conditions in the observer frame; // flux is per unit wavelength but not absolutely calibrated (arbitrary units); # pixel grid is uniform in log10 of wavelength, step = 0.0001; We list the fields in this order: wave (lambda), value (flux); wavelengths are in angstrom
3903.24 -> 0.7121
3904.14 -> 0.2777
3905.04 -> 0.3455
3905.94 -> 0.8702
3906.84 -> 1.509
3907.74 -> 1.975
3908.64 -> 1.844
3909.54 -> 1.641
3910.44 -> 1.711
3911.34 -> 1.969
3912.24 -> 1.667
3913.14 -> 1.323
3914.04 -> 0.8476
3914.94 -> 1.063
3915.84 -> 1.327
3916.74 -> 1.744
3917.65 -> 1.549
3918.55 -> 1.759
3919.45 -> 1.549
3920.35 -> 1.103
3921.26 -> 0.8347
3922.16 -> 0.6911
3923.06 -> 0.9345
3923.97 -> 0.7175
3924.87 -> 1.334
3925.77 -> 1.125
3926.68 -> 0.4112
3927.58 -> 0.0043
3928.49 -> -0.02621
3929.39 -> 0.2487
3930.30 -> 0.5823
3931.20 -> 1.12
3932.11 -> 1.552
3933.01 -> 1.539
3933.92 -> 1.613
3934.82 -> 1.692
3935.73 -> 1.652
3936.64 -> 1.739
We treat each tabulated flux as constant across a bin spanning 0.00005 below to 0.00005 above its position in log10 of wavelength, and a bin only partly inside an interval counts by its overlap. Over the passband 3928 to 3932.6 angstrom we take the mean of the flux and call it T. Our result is 0.699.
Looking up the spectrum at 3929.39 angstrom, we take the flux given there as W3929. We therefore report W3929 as 0.2487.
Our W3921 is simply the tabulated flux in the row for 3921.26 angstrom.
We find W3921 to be 0.8347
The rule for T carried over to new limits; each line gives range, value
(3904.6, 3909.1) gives 1.31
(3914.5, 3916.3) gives 1.2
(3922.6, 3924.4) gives 0.825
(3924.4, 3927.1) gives 0.962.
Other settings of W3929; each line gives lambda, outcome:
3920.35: 1.103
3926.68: 0.4112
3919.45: 1.549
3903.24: 0.7121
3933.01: 1.539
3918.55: 1.759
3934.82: 1.692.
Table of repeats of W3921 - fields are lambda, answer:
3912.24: 1.667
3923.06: 0.9345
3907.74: 1.975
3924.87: 1.334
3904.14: 0.2777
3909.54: 1.641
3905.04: 0.3455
